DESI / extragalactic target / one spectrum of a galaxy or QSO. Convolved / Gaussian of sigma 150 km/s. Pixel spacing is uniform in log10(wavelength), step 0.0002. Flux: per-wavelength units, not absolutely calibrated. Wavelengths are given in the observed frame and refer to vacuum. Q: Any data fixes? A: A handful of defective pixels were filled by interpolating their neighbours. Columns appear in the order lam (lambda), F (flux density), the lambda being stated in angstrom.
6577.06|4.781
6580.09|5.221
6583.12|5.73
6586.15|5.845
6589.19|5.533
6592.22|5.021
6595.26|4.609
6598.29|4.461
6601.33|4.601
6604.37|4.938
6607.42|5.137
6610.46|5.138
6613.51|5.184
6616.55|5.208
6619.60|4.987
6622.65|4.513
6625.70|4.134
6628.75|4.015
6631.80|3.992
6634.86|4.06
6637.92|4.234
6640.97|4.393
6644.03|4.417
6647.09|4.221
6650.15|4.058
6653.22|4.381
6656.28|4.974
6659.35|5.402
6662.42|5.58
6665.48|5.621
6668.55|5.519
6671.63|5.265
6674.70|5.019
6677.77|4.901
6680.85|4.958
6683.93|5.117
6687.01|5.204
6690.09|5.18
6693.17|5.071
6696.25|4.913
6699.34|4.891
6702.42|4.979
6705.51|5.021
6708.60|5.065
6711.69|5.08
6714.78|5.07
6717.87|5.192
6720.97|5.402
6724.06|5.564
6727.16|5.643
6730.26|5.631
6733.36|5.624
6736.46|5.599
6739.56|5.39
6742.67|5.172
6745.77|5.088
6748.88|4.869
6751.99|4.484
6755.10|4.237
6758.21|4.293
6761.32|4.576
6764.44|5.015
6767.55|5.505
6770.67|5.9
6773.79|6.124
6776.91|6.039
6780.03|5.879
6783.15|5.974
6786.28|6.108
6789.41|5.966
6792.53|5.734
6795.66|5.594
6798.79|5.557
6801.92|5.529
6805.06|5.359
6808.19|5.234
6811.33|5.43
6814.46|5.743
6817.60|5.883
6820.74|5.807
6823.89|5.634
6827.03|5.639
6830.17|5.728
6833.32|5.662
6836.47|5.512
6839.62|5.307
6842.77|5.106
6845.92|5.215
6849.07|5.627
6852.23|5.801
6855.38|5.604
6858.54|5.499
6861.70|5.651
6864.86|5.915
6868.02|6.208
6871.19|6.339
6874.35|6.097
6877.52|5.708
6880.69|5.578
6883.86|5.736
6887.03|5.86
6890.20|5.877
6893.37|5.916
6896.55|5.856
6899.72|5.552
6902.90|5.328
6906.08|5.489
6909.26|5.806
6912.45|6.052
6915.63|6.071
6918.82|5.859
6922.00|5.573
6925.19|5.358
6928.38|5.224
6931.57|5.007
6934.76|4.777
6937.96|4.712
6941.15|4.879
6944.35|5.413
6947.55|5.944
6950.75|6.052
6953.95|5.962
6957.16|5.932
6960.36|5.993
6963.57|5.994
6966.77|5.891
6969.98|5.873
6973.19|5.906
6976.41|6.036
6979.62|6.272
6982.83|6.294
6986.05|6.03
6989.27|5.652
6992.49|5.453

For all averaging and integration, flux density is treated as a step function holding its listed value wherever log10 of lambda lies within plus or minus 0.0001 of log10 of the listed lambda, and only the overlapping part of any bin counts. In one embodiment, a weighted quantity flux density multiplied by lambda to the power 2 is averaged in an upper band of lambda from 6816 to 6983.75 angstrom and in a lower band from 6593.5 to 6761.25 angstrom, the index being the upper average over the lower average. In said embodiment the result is 1.2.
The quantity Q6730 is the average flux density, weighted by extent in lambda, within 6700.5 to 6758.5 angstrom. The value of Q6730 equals 5.14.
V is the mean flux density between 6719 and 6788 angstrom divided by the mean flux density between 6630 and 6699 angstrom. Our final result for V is 1.11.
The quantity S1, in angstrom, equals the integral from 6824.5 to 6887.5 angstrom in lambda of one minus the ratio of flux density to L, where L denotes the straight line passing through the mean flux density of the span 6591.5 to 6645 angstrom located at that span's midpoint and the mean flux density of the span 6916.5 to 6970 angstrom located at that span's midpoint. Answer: -4.6 angstrom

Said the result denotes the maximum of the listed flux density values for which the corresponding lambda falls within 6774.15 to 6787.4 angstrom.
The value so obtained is 6.108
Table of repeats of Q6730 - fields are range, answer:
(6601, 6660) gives 4.59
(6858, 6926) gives 5.8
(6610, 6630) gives 4.73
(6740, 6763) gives 4.71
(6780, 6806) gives 5.74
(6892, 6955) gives 5.54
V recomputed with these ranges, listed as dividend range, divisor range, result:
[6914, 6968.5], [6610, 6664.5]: 1.21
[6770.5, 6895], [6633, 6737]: 1.14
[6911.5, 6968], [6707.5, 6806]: 1.04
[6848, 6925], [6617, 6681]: 1.23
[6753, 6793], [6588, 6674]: 1.15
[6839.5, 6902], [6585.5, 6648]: 1.22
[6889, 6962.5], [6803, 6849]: 1.01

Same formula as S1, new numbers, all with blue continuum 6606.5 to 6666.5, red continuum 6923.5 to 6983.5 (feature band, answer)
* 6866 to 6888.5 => -2.15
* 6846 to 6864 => -0.90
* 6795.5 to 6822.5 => -1.90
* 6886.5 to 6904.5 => -0.83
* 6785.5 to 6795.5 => -1.42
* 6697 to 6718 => -0.59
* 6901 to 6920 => -0.84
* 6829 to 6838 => -0.60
